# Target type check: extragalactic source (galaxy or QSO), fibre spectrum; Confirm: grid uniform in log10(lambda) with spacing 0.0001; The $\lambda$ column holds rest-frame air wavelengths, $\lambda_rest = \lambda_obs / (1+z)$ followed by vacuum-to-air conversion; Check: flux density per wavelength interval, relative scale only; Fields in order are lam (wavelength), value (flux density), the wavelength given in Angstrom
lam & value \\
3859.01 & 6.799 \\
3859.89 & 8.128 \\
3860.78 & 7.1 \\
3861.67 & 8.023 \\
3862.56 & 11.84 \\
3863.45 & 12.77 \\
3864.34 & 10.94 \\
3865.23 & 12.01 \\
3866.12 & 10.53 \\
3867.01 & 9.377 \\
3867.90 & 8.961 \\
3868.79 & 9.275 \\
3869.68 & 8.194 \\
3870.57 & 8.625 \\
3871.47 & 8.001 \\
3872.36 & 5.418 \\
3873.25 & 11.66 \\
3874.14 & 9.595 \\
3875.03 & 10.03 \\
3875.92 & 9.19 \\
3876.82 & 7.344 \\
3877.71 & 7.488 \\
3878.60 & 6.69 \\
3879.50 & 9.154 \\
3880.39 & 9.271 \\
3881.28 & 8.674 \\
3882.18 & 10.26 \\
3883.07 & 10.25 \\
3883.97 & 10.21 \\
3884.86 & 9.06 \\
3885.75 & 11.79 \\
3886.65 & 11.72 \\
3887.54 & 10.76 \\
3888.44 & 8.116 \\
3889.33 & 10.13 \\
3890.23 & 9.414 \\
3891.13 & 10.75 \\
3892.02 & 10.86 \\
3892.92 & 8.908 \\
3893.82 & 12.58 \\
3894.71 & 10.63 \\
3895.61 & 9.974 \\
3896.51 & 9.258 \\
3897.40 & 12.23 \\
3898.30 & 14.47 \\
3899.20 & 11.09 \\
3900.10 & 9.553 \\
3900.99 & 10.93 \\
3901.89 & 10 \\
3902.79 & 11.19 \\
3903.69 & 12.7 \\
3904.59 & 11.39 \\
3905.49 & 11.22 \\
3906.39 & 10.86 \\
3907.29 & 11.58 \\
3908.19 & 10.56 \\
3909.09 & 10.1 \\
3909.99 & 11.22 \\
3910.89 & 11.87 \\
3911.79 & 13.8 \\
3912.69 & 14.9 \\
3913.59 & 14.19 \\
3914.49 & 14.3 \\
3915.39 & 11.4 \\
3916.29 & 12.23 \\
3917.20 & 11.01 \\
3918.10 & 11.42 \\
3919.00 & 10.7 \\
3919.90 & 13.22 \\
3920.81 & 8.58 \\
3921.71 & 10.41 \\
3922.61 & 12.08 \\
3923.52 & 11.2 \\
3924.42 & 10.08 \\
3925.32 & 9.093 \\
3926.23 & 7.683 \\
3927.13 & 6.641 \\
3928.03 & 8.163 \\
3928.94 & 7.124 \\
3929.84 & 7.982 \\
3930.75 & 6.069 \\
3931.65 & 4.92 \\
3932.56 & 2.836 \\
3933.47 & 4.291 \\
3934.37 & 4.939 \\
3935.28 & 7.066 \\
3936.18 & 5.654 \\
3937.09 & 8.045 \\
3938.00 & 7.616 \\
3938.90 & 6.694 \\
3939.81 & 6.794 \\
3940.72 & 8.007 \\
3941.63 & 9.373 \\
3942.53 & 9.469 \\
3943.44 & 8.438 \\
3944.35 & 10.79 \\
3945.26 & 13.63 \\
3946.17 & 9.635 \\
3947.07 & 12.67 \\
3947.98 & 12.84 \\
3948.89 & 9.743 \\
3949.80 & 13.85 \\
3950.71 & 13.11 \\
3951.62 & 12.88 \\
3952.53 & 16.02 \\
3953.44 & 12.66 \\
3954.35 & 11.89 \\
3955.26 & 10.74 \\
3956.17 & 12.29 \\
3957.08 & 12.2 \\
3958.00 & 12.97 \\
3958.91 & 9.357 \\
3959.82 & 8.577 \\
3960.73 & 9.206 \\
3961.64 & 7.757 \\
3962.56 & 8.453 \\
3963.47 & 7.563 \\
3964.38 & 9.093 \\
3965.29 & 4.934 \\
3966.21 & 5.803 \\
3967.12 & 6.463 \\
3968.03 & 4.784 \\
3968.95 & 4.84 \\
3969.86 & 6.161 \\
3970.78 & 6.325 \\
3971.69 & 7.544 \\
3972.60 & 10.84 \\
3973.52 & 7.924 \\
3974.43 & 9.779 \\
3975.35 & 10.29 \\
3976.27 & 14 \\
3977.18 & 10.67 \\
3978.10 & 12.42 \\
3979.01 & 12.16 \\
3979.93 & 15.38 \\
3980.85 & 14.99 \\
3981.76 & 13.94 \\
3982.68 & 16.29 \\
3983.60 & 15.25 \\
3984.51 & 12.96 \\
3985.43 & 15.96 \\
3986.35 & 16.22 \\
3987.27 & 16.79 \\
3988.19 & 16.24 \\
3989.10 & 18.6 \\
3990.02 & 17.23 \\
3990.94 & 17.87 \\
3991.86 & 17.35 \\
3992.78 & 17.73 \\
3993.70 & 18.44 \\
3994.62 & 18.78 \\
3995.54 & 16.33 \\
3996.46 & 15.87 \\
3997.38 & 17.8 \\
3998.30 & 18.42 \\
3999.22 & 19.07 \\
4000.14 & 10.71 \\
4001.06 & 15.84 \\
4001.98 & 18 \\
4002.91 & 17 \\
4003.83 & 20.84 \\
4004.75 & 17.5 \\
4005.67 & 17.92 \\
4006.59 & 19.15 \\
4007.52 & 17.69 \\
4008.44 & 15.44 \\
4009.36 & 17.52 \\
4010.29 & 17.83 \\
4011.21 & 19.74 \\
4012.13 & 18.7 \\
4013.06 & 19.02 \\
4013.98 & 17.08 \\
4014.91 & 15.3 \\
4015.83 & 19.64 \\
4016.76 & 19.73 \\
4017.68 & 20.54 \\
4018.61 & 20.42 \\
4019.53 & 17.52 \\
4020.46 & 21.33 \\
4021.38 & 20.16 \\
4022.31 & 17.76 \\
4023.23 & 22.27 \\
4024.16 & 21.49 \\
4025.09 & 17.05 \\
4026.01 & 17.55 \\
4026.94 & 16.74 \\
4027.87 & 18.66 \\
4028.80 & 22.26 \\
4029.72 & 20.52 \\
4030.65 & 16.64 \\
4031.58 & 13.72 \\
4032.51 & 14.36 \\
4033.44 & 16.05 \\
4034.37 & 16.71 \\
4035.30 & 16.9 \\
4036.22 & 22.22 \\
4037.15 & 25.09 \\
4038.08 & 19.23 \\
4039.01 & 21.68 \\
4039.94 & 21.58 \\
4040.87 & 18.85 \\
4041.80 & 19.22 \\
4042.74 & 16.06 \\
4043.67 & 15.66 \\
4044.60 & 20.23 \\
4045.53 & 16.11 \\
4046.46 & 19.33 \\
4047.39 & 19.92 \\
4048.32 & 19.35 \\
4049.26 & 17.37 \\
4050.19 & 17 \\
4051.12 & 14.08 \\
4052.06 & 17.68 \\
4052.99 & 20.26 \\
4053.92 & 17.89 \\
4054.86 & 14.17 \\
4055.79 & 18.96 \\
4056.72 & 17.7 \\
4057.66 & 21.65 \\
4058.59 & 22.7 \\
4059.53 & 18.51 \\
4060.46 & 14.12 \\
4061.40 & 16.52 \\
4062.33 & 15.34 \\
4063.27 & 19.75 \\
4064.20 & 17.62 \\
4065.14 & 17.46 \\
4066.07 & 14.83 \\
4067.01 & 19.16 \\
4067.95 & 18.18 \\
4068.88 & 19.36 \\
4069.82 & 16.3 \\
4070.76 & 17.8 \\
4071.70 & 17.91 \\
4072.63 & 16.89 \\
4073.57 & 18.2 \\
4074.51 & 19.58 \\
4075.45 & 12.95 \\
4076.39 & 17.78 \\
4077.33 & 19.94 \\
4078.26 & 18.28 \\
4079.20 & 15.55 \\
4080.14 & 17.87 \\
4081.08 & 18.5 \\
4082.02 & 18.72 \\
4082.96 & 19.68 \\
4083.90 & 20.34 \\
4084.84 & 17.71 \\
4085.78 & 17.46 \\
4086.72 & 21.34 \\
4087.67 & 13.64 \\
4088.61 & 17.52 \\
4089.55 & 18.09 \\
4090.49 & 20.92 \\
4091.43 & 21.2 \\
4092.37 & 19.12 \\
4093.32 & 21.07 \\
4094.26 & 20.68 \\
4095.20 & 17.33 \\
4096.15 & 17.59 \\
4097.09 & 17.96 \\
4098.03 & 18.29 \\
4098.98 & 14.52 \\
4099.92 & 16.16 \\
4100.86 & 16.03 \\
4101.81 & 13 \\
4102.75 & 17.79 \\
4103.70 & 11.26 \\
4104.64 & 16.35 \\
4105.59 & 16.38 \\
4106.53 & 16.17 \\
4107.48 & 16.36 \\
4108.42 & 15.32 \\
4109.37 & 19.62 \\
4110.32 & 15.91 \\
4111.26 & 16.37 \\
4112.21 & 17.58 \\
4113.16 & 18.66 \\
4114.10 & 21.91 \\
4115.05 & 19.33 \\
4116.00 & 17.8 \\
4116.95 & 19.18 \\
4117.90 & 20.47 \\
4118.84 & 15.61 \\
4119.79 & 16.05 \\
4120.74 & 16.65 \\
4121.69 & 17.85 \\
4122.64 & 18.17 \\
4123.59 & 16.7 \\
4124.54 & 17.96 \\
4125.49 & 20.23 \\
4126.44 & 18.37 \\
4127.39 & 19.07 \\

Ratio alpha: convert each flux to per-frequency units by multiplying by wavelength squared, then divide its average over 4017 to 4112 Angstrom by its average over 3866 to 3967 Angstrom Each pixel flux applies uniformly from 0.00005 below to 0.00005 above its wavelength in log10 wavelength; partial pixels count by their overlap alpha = 2.0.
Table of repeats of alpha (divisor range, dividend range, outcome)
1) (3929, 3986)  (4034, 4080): 1.95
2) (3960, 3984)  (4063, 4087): 1.95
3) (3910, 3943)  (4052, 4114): 2.08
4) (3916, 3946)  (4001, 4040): 2.29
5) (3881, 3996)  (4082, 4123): 1.76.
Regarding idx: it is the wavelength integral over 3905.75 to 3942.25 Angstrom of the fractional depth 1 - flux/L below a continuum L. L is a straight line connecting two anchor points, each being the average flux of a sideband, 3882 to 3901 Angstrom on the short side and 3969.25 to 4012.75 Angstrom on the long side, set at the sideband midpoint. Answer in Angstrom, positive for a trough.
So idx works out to 8.0 Angstrom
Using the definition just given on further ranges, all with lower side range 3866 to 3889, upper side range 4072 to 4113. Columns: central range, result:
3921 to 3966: 9.73 Angstrom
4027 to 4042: -3.57 Angstrom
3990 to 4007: -4.39 Angstrom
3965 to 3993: 2.21 Angstrom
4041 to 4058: -2.21 Angstrom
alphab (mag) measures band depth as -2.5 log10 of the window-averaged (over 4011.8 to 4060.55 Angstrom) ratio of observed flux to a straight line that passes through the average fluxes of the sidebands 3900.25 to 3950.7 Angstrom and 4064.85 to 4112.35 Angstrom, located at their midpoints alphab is -0.231 mag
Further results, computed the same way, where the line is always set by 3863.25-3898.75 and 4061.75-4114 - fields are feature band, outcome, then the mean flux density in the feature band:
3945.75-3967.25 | 0.20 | 10.5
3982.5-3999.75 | -0.21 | 17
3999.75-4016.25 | -0.20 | 17.5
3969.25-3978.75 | 0.36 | 9.58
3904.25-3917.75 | -0.10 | 12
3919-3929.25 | 0.19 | 9.56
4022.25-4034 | -0.18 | 18.1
